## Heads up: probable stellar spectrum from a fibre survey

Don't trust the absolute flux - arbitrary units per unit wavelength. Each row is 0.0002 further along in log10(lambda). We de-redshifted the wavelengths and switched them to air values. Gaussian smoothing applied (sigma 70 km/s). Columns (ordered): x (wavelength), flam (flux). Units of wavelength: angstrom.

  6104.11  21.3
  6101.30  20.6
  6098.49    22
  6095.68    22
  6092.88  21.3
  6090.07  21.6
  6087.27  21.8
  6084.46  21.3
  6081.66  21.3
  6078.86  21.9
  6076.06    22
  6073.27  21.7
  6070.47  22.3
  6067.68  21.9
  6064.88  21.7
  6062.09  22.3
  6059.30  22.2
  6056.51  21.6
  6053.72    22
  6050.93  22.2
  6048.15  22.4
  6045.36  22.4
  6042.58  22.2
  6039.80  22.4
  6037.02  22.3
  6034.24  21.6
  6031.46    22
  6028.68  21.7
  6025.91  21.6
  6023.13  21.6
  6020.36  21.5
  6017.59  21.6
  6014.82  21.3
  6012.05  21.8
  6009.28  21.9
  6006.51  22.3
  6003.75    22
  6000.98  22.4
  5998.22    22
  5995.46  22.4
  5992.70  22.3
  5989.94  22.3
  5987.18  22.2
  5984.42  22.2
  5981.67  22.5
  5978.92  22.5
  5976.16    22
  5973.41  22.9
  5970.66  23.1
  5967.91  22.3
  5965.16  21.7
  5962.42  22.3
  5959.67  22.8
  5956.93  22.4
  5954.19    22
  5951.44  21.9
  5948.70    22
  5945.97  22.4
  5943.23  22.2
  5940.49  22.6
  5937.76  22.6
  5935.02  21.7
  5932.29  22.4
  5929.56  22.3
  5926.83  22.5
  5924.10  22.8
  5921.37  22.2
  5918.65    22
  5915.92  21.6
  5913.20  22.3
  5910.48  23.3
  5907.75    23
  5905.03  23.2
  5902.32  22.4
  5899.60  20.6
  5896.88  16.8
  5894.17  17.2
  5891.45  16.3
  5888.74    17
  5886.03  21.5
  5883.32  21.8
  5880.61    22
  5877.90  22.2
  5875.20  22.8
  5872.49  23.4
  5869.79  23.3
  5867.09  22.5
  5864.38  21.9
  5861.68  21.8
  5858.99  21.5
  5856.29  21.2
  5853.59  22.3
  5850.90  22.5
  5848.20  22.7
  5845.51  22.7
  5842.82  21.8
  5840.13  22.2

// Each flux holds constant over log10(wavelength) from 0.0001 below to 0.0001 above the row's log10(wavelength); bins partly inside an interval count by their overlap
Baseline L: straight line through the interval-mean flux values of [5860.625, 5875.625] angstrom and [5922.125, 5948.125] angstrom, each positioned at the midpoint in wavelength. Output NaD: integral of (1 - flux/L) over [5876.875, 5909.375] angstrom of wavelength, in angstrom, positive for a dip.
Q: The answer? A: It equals 3.15 angstrom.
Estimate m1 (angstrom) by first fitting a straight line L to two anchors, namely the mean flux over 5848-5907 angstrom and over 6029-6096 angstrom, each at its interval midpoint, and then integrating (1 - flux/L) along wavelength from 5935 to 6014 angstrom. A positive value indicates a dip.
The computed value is -2.5 angstrom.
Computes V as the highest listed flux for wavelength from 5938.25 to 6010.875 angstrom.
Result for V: 23.1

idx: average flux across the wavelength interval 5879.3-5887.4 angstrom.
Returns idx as 21.8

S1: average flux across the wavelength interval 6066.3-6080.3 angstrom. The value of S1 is 22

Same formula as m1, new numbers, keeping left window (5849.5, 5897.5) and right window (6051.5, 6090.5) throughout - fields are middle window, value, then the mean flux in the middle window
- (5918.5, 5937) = -0.9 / 22.3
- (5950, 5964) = -0.6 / 22.3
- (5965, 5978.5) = -0.6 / 22.5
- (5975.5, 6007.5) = -1.1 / 22.3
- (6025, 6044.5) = -0.3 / 22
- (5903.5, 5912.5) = -0.8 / 23.1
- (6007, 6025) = 0.0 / 21.6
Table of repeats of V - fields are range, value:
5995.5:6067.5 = 22.4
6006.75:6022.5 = 21.9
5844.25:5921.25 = 23.4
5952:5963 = 22.8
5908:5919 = 23.3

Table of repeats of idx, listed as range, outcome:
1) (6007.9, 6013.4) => 21.8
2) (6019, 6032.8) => 21.7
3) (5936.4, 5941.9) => 22.6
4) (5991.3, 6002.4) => 22.3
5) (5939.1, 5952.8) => 22.2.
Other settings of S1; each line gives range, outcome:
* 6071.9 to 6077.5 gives 21.9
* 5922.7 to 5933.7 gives 22.5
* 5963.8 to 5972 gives 22.4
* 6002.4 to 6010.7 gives 22.1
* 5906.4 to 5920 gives 22.4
